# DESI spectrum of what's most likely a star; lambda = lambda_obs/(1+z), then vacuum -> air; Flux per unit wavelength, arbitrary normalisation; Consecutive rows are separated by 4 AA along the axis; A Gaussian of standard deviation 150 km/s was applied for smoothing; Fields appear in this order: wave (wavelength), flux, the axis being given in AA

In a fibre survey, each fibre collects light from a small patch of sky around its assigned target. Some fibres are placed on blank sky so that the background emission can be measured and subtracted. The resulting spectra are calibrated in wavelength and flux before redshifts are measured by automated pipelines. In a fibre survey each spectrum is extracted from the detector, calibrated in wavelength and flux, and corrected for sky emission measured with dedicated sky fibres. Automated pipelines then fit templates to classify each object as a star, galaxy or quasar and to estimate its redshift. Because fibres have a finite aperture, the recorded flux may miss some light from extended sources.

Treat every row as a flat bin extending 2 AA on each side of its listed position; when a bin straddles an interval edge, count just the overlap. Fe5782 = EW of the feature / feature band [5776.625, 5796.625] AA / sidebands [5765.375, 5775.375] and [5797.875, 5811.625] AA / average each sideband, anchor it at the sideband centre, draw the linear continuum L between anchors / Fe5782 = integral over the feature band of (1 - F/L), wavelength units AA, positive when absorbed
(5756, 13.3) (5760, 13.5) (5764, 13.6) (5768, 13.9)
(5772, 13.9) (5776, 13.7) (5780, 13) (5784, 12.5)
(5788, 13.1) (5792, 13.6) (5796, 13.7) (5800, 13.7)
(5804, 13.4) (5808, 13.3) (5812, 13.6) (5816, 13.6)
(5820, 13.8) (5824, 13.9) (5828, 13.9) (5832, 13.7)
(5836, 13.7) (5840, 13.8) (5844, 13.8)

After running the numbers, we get 0.7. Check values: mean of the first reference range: 13.9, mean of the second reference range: 13.5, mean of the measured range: 13.2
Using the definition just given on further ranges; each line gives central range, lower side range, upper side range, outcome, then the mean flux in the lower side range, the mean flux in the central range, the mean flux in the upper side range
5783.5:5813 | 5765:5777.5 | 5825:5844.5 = 0.9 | 13.8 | 13.4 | 13.8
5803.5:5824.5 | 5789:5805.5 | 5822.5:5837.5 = 0.2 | 13.6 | 13.6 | 13.8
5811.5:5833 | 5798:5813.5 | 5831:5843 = -0.2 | 13.5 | 13.8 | 13.7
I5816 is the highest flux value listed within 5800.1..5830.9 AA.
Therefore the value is 13.9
